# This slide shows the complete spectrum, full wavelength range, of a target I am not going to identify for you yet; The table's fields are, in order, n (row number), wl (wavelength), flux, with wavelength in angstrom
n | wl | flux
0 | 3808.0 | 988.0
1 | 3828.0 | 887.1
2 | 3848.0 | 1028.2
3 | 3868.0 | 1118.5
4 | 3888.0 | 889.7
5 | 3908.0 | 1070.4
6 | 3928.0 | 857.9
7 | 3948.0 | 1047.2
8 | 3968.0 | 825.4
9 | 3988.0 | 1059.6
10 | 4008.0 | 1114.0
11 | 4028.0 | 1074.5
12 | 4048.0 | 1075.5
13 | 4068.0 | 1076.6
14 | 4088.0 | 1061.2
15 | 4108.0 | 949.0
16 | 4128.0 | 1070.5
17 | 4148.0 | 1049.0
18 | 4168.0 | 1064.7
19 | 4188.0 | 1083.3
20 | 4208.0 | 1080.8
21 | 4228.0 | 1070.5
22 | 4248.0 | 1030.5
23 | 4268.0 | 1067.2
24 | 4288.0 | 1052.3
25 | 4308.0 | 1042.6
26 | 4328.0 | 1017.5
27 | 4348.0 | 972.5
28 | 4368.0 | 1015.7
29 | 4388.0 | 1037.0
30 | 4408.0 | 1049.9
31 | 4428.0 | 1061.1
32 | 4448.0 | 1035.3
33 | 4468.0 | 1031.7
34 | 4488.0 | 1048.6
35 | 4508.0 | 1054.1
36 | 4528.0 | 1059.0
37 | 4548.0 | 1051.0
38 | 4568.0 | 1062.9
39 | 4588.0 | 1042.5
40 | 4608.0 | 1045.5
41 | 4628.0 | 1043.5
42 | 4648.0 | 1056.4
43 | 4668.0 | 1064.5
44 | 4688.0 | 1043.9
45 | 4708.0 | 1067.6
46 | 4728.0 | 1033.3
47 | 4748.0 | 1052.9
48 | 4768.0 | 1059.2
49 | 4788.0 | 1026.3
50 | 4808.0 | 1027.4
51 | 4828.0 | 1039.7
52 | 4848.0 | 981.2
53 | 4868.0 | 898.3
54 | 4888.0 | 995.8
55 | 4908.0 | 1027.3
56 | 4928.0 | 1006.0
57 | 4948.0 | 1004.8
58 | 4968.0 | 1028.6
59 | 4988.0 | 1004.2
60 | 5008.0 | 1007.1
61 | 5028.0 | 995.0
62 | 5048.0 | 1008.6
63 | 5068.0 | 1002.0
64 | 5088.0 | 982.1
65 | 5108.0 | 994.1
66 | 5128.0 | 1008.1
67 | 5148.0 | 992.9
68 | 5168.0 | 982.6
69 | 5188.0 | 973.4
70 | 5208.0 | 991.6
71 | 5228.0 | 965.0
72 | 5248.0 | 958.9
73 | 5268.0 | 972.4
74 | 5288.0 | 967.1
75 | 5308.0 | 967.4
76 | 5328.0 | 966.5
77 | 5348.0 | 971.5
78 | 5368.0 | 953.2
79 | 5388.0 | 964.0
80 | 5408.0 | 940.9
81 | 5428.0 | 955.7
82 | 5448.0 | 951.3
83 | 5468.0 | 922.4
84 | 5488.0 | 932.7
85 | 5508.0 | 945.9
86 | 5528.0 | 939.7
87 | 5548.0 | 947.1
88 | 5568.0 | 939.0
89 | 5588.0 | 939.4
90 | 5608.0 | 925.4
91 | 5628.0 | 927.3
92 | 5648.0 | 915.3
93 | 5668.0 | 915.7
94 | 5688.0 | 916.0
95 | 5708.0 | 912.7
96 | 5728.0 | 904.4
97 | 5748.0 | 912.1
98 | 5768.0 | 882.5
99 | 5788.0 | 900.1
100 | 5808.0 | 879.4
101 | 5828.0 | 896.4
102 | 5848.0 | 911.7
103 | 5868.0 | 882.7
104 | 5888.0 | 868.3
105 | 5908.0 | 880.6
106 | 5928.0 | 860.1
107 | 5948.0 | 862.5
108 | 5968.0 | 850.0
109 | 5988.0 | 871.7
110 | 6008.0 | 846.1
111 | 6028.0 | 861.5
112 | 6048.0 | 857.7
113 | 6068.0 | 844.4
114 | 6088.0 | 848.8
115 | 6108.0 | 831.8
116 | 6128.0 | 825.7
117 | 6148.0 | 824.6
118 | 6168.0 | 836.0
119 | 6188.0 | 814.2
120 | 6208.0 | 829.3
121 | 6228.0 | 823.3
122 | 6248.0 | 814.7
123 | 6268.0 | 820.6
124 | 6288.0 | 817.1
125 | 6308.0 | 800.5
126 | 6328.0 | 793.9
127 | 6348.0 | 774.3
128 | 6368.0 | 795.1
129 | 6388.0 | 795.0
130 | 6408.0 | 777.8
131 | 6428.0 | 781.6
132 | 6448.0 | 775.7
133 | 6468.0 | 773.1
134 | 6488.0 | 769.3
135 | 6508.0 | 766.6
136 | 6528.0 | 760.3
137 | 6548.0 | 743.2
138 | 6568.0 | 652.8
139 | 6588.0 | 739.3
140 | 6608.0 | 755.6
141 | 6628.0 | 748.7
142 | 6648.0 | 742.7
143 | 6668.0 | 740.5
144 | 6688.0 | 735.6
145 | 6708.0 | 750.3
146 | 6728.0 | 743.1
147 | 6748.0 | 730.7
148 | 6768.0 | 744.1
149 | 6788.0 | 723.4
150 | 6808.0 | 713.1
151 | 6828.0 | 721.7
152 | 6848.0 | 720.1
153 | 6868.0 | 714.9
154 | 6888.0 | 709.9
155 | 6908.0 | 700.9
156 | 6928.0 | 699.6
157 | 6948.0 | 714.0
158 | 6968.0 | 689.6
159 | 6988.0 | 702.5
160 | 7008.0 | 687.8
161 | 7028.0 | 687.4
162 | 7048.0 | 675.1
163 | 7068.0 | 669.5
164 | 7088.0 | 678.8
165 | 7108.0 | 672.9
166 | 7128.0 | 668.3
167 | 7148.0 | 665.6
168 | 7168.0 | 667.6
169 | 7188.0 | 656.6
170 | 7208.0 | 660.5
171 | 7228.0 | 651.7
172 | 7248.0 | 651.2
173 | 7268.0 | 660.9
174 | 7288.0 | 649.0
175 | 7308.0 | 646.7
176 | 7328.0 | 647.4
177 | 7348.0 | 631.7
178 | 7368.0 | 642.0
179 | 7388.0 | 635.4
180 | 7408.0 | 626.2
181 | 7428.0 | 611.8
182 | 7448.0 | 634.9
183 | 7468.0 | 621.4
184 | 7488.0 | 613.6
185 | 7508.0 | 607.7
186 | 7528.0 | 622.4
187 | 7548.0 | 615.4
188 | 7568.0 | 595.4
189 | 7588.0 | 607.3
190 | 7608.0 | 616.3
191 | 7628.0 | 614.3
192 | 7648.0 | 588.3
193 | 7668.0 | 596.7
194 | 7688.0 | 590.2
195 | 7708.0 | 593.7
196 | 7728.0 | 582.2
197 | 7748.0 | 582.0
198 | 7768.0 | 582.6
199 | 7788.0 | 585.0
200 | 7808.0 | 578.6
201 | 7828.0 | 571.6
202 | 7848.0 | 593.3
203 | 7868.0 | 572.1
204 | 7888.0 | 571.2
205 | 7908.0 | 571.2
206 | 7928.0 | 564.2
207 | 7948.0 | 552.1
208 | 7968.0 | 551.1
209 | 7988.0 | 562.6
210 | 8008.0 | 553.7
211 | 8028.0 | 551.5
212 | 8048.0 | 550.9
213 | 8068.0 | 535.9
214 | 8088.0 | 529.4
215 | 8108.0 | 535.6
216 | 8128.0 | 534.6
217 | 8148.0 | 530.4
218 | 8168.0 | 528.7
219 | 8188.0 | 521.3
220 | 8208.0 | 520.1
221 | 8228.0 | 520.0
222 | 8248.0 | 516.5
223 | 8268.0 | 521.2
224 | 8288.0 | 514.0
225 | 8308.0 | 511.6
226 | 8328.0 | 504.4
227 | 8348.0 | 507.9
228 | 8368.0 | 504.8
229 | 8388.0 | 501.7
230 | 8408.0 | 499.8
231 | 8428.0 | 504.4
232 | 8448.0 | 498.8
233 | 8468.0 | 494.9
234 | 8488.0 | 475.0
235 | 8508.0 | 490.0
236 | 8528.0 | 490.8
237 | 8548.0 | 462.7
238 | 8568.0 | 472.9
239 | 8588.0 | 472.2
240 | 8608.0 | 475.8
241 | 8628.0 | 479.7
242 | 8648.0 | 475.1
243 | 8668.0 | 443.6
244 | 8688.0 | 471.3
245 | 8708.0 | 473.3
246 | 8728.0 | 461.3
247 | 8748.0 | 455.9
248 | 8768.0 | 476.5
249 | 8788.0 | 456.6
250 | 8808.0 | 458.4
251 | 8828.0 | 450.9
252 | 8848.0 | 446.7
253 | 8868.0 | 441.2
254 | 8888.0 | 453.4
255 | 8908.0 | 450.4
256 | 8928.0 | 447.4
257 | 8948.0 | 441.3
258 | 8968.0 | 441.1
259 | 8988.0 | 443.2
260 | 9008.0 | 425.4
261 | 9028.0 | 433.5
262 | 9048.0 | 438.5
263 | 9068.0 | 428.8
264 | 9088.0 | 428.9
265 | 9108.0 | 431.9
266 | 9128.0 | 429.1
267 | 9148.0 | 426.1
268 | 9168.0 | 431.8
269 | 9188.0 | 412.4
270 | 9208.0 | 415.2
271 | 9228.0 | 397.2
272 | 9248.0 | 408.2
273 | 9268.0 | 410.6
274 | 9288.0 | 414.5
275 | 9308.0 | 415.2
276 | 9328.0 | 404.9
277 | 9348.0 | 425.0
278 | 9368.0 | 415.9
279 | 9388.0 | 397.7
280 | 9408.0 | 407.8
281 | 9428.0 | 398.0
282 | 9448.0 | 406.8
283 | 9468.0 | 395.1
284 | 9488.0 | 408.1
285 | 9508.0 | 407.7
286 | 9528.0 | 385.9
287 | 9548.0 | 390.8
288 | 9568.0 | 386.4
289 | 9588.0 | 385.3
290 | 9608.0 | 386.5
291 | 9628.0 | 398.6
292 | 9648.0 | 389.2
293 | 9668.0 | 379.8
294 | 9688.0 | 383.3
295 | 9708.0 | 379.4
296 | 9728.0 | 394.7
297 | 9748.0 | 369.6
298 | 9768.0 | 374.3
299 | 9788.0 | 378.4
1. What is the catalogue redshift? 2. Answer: 0.00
